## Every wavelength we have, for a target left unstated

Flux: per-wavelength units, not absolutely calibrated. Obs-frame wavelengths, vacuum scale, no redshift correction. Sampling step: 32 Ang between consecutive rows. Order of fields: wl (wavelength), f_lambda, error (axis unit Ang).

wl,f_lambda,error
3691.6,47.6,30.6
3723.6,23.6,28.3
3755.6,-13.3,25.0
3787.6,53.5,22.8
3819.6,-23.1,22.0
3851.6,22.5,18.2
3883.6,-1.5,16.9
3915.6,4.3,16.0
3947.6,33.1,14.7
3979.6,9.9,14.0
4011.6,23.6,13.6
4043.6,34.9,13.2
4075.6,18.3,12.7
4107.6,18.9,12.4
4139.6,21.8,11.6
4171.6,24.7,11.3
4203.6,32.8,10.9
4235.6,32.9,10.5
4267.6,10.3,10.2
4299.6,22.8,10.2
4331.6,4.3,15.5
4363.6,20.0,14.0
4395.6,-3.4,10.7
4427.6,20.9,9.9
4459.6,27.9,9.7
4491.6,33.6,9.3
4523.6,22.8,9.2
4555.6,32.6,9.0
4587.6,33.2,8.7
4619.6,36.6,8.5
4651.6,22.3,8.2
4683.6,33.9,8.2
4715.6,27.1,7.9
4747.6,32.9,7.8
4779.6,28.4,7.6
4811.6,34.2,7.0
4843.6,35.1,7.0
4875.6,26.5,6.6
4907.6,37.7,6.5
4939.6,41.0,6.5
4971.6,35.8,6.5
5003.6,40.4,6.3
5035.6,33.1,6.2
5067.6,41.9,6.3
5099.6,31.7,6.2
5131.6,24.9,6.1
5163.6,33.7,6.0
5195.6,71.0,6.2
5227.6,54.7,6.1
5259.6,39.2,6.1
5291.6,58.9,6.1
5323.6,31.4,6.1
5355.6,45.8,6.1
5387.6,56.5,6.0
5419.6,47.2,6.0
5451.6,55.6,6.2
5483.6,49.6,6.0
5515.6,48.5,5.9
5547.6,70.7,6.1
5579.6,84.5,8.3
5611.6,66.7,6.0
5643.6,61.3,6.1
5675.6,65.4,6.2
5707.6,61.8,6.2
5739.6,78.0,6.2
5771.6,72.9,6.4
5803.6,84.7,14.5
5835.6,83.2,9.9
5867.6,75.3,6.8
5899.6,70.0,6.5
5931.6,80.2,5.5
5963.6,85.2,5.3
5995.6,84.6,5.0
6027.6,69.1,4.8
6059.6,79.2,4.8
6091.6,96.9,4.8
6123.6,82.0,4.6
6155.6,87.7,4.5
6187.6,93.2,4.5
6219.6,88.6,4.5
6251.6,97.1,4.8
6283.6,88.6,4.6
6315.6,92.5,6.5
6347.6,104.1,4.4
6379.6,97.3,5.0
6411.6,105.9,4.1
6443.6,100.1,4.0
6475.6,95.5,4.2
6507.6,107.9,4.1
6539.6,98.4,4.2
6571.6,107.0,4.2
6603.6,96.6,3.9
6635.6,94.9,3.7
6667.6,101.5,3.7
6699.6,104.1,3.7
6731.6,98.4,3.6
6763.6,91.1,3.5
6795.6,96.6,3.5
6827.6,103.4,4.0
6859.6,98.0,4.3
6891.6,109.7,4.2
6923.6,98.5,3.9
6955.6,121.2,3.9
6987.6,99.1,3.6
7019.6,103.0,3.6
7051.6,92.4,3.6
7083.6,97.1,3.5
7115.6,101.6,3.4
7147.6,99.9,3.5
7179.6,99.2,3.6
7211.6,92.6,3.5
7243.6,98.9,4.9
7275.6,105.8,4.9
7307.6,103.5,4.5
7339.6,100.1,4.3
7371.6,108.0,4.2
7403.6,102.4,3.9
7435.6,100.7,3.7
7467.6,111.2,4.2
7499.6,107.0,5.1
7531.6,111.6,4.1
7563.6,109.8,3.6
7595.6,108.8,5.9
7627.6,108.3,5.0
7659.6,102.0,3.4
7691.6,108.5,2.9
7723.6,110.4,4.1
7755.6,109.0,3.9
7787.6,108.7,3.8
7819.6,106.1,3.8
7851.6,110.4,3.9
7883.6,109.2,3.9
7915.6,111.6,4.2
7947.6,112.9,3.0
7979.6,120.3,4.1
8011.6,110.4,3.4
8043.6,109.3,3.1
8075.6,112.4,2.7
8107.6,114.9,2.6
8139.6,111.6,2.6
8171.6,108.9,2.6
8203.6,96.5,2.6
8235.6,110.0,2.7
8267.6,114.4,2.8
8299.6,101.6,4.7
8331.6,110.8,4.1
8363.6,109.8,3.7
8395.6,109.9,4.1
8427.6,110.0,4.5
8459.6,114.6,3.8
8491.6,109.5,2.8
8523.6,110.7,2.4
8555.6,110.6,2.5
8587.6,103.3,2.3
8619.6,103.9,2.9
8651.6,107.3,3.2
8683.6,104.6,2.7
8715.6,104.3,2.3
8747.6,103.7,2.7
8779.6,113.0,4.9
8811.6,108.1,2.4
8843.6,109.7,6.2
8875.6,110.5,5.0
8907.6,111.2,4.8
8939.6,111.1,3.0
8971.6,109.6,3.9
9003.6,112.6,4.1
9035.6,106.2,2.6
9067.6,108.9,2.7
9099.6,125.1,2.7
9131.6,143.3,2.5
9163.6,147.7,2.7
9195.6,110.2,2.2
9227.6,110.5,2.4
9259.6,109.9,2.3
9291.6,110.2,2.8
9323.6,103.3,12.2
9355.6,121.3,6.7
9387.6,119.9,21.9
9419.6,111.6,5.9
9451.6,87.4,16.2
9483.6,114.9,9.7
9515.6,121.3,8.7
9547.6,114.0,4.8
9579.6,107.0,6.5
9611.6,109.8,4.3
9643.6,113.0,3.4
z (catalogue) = 0.390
